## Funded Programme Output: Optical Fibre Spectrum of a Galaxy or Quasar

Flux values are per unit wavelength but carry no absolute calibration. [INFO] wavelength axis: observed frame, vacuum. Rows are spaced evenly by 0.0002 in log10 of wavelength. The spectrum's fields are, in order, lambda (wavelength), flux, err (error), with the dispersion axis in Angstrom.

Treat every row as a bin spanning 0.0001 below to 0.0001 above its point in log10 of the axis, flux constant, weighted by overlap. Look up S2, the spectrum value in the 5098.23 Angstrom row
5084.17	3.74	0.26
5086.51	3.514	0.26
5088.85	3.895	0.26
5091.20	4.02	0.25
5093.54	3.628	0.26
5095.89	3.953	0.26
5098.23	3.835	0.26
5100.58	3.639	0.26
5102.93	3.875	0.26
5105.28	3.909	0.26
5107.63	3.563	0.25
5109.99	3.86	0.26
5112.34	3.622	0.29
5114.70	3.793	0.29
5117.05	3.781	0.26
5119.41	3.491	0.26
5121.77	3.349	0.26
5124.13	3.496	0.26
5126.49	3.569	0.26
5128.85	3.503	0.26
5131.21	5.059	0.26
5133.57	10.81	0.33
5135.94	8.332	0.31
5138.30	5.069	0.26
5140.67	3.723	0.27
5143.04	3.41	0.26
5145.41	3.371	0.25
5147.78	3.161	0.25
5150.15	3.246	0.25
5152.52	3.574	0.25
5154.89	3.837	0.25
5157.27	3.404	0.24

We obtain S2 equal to 3.835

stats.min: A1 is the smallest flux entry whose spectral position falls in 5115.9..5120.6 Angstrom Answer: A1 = 3.491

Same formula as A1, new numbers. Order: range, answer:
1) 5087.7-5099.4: 3.628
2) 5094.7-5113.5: 3.563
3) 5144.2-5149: 3.161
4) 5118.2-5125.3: 3.349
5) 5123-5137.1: 3.496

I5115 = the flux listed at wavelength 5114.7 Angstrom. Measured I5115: 3.793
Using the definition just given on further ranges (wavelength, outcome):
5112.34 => 3.622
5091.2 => 4.02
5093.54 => 3.628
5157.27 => 3.404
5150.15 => 3.246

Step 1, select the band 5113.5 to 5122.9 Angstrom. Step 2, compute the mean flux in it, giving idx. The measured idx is 3.6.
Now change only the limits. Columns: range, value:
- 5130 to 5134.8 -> 7.91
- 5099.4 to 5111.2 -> 3.77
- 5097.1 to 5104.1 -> 3.78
